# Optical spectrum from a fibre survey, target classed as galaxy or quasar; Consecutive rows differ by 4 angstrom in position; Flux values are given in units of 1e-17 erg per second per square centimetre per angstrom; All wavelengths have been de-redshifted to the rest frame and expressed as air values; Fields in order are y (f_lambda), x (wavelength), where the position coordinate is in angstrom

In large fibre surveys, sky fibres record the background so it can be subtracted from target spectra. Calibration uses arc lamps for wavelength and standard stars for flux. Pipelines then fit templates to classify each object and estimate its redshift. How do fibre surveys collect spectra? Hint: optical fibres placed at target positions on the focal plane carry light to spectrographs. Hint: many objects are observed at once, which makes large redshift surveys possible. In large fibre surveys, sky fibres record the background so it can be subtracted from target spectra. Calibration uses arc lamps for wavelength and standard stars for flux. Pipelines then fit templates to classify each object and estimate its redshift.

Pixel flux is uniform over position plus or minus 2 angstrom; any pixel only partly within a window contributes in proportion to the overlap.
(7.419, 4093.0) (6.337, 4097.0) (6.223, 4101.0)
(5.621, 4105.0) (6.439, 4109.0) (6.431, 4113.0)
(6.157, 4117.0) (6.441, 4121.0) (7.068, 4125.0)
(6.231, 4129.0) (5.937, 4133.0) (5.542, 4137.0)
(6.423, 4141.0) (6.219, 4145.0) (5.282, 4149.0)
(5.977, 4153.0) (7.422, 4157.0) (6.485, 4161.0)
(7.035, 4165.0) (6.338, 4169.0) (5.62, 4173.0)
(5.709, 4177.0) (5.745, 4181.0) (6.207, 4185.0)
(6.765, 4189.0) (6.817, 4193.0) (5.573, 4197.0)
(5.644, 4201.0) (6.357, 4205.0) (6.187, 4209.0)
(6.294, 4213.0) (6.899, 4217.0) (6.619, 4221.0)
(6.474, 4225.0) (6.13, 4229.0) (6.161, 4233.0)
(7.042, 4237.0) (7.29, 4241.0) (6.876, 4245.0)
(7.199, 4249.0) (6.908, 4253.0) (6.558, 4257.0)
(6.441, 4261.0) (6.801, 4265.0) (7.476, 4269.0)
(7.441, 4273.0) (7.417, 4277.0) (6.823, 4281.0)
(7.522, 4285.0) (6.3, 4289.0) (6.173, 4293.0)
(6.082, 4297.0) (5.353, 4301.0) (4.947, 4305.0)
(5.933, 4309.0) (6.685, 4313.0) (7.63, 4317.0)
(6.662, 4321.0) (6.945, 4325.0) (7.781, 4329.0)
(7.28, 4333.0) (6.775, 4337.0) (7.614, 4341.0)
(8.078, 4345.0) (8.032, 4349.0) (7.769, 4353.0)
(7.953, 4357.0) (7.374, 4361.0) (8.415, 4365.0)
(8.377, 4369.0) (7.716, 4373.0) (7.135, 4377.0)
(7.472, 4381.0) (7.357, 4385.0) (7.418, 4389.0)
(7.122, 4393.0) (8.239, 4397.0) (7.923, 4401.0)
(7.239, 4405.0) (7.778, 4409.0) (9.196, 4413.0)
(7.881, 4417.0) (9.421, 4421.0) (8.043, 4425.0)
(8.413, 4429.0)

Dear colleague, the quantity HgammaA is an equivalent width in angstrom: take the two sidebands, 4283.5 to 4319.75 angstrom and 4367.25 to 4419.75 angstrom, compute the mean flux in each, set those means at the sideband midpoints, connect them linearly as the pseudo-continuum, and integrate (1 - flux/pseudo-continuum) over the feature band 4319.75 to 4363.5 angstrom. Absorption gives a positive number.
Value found -3.6 angstrom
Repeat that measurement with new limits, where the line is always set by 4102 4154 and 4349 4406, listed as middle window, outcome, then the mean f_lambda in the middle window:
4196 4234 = 2.46 angstrom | 6.25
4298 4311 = 3.20 angstrom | 5.46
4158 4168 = -0.67 angstrom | 6.78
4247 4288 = -0.16 angstrom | 7.04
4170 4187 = 1.59 angstrom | 5.85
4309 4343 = 1.29 angstrom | 7.1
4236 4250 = -0.49 angstrom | 7.1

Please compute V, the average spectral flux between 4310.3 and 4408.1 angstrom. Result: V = 7.53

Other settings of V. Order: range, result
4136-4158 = 6.11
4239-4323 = 6.69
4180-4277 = 6.61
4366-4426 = 7.89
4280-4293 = 6.78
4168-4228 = 6.21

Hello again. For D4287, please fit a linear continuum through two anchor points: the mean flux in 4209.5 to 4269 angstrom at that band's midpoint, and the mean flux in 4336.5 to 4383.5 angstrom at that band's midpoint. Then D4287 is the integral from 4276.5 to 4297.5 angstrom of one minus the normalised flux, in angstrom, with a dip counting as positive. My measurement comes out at 1.2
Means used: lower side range 6.71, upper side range 7.75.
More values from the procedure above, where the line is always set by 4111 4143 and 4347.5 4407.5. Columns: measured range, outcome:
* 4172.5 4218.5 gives 3.5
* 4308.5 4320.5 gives 0.8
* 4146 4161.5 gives 0.4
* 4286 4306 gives 3.7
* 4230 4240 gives 0.4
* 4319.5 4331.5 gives 0.4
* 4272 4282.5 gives -0.1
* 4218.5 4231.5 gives 0.8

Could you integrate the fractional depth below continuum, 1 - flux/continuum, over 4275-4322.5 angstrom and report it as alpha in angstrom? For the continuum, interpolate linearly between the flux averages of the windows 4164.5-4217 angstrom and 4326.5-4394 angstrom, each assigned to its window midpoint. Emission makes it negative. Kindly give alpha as 4.3 angstrom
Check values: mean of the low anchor 6.18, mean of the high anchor 7.63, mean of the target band 6.46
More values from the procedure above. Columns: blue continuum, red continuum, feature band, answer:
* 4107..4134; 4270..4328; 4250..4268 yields -0.5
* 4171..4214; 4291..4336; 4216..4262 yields -3.5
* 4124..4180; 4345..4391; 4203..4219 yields 0.5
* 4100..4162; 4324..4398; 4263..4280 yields -0.4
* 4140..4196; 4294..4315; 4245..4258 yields -2.0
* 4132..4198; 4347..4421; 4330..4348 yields 0.0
